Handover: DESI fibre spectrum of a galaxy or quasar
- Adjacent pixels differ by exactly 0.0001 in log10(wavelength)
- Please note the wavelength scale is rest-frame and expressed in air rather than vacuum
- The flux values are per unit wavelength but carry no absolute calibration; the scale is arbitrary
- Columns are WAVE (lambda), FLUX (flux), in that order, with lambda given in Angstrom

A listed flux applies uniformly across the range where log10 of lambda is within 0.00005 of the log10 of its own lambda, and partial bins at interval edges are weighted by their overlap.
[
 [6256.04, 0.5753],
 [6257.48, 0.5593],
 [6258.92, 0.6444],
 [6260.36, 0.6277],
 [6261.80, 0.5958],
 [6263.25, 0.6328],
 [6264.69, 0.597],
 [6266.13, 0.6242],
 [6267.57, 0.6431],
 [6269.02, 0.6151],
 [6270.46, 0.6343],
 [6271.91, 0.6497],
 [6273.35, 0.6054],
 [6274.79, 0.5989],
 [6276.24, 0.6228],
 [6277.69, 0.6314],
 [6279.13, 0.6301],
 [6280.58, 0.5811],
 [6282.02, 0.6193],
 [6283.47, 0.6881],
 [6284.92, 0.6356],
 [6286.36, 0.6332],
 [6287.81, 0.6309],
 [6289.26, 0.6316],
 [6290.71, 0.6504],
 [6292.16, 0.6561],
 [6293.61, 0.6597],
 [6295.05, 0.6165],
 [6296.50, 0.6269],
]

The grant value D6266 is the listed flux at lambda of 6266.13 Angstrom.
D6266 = 0.6242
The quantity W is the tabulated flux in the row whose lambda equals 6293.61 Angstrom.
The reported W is 0.6597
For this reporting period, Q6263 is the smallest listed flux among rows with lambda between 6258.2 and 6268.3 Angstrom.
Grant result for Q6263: 0.5958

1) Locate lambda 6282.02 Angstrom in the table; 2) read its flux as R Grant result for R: 0.6193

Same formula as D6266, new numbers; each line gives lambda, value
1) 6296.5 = 0.6269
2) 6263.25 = 0.6328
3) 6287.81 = 0.6309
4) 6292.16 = 0.6561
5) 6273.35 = 0.6054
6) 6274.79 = 0.5989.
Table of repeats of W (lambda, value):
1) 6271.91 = 0.6497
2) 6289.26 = 0.6316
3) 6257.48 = 0.5593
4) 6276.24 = 0.6228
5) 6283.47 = 0.6881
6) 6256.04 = 0.5753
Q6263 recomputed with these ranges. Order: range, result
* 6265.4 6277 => 0.5989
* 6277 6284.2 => 0.5811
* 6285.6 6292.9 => 0.6309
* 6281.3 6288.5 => 0.6193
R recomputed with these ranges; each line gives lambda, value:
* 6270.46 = 0.6343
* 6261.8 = 0.5958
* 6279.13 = 0.6301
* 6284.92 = 0.6356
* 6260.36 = 0.6277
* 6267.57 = 0.6431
